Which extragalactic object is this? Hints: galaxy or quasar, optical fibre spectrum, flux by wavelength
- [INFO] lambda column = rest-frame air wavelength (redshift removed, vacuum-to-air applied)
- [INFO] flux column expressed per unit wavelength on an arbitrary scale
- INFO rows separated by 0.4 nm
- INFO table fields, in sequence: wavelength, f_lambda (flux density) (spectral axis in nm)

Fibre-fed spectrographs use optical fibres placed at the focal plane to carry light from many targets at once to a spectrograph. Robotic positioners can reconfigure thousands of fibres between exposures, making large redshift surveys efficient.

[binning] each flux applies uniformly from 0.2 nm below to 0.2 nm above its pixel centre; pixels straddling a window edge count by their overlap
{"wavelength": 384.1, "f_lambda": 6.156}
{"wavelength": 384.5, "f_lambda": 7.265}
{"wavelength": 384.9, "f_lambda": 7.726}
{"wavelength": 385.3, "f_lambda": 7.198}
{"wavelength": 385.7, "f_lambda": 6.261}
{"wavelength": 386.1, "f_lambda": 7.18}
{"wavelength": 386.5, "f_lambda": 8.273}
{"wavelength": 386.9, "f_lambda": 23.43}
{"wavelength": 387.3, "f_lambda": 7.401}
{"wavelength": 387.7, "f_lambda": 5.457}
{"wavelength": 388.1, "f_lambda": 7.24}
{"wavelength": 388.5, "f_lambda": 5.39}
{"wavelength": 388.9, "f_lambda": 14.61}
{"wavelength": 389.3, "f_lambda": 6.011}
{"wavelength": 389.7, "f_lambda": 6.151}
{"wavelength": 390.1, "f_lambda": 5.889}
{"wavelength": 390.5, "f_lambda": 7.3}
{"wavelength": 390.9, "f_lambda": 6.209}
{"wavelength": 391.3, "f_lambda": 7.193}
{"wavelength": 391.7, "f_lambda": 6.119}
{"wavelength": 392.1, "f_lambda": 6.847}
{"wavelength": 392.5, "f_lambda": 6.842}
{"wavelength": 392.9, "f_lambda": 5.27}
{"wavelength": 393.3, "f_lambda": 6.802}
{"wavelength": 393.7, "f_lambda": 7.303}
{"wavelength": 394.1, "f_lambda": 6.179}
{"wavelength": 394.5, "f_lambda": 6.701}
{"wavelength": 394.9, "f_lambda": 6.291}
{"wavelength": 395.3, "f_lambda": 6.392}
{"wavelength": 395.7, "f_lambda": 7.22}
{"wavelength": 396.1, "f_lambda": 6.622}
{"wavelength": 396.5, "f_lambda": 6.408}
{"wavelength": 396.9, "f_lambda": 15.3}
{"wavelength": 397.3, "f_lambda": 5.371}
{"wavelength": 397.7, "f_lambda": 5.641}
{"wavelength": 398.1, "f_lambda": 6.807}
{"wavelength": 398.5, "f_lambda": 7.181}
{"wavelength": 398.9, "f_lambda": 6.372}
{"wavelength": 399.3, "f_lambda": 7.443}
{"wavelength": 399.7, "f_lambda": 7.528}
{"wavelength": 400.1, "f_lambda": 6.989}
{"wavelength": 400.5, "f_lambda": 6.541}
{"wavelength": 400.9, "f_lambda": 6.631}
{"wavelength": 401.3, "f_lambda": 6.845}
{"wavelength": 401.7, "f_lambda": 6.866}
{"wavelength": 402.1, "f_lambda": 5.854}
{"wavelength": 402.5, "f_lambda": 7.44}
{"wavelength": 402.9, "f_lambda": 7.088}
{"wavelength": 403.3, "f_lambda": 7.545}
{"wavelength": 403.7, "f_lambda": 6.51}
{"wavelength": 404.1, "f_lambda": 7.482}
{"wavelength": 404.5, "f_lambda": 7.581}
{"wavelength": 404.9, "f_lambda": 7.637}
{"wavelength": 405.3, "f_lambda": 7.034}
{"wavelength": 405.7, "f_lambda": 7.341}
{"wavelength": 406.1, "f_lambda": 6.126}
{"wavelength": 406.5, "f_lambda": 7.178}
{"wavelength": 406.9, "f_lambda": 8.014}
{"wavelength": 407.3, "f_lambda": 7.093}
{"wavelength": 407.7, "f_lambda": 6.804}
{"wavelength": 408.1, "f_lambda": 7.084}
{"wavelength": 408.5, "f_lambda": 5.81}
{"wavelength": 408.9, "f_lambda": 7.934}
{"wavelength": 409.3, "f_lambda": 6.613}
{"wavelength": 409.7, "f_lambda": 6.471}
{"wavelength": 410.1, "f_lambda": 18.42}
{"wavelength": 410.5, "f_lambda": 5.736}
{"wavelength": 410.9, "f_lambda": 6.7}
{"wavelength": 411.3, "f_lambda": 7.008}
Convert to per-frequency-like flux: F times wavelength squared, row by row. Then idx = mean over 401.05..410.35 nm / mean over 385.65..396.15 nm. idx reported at 1.1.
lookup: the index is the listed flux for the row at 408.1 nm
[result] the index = 7.084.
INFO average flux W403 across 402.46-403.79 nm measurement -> 7.16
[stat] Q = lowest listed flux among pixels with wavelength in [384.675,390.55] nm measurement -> 5.39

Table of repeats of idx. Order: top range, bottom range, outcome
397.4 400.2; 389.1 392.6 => 1.09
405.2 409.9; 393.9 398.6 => 1.03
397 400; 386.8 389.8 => 0.80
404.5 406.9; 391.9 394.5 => 1.17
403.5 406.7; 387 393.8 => 1.07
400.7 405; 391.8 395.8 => 1.12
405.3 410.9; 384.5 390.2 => 1.01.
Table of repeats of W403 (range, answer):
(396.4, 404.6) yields 7.22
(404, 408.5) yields 7.15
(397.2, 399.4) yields 6.47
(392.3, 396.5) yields 6.55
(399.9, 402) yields 6.73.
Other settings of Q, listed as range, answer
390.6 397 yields 5.27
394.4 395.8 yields 6.291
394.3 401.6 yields 5.371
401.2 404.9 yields 5.854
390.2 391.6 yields 6.209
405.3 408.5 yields 5.81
